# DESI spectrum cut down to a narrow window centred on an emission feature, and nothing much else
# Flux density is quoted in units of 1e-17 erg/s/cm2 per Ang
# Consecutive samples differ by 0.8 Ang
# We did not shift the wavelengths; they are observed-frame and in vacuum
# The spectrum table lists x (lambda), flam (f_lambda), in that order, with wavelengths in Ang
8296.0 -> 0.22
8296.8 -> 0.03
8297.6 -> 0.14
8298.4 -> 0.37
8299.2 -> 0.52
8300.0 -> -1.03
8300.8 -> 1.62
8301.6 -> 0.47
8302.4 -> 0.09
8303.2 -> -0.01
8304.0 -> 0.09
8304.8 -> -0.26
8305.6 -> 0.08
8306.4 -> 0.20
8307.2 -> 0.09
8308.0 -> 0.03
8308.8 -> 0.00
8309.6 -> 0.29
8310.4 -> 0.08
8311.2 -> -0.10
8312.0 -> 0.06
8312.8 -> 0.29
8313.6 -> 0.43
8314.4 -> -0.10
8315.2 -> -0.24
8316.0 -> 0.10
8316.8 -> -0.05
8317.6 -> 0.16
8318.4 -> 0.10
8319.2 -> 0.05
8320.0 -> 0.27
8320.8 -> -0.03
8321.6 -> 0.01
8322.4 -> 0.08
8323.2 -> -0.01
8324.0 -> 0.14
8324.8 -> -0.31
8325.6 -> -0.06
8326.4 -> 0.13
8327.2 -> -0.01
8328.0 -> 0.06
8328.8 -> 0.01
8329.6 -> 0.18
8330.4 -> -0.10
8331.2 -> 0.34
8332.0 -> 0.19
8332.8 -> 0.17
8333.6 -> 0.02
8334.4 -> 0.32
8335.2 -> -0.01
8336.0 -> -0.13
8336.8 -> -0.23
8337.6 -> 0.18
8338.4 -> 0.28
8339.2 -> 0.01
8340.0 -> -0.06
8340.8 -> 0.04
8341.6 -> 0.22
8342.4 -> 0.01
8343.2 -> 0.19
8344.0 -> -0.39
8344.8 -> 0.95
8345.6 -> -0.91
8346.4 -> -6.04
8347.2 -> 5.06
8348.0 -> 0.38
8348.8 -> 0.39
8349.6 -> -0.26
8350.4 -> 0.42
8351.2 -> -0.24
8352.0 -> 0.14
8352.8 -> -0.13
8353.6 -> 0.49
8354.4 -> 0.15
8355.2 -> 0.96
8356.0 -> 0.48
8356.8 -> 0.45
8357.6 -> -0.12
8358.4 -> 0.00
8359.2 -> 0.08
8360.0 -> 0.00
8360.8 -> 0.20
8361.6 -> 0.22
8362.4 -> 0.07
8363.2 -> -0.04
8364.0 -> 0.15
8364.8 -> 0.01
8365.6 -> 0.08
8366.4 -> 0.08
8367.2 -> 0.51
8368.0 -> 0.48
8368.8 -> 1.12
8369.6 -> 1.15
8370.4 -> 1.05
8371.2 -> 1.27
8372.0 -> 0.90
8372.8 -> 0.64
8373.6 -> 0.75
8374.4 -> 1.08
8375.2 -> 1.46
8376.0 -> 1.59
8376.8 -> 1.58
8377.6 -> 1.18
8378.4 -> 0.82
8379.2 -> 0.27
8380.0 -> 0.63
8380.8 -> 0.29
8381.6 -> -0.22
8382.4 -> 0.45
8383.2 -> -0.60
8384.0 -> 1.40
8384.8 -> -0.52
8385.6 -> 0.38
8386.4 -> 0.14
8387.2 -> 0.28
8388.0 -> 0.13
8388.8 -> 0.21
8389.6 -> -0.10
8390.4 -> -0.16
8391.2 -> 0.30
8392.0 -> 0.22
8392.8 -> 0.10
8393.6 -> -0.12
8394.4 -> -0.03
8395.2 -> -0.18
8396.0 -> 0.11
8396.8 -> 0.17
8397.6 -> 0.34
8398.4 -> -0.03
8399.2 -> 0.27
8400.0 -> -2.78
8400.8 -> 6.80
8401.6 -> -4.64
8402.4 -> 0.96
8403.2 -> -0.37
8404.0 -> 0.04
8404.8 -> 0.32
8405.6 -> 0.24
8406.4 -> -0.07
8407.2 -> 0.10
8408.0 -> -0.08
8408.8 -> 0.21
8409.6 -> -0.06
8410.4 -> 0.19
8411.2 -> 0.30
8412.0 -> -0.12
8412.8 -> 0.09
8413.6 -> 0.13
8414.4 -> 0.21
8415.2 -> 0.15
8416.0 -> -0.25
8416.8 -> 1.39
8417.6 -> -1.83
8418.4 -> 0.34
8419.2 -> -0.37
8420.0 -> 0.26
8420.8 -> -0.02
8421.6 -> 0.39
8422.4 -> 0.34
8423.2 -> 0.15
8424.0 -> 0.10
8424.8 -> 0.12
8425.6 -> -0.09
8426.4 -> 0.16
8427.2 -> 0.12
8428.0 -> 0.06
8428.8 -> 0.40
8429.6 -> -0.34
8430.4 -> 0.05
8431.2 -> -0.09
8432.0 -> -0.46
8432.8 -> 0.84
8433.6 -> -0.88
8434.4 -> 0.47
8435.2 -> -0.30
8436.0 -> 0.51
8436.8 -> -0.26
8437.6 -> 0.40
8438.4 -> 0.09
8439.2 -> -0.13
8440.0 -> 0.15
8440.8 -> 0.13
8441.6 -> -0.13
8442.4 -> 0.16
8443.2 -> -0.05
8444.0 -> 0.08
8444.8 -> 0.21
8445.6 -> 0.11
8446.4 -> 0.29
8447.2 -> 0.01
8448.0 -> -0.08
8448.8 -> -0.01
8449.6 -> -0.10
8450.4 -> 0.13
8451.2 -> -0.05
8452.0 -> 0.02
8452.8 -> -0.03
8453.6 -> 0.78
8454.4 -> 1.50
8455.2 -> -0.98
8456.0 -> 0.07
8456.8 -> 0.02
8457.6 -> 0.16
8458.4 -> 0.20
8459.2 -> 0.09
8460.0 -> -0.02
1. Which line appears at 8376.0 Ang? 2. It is [O II]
